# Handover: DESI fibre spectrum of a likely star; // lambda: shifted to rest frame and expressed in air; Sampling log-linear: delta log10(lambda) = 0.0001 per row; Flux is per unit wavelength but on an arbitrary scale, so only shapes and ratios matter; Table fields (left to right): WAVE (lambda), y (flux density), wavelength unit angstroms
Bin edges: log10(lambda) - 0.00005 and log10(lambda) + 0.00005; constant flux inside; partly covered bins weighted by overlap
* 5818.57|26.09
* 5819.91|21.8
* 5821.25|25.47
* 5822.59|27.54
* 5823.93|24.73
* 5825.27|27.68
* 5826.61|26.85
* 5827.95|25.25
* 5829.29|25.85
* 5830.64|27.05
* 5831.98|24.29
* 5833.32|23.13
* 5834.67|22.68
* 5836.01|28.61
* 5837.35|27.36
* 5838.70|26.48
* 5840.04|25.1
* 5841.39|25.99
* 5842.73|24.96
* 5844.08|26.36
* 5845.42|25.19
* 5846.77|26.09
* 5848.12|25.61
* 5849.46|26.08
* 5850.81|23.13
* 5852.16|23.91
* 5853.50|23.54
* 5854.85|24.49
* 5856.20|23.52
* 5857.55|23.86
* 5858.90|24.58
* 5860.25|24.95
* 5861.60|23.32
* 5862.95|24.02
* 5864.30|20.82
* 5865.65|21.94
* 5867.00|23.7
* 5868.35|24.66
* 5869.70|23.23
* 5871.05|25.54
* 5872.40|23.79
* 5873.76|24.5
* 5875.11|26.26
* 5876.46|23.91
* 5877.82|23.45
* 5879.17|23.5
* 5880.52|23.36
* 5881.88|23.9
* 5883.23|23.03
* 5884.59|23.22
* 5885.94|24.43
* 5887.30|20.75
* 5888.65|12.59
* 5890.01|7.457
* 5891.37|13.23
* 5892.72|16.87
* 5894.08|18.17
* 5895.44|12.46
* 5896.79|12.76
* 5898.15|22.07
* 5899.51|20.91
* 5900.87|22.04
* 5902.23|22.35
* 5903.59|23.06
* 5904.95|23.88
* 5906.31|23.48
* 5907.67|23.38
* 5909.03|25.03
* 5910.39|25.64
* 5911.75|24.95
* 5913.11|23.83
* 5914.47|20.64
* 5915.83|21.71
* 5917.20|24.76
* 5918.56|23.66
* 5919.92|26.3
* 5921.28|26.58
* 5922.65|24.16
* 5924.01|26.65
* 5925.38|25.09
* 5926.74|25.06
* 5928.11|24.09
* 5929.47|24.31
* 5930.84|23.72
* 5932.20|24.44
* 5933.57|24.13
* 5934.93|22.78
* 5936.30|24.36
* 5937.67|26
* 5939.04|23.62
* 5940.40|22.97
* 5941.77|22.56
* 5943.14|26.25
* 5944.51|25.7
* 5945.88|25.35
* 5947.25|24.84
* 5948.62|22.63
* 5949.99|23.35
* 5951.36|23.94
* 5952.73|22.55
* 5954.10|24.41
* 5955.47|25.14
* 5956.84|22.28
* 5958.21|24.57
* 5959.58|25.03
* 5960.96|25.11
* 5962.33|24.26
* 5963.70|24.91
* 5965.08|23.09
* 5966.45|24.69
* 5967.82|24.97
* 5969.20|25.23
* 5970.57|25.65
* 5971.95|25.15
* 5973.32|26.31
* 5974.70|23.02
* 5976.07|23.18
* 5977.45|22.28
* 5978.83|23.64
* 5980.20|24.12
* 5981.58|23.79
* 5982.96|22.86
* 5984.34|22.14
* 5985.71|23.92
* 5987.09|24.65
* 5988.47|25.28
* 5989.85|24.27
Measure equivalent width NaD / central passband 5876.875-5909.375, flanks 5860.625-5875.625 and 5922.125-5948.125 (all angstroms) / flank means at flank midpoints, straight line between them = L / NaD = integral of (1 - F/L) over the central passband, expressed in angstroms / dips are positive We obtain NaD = 5.2 angstroms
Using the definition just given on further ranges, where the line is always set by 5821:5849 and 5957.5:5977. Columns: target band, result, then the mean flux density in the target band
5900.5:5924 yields 1.1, 24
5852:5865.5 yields 1.1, 23.6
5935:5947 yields 0.2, 24.5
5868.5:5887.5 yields 1.2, 23.9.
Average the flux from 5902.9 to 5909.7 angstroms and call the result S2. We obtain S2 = 23.8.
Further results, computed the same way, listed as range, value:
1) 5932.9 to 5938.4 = 24.3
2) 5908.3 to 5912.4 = 25.2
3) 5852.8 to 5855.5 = 24.1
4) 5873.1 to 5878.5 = 24.5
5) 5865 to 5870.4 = 23.4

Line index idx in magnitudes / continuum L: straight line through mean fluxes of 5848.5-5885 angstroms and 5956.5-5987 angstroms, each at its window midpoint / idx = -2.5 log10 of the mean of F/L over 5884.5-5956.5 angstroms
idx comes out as 0.07 mag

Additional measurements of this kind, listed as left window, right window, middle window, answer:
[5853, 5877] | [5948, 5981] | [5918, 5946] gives -0.03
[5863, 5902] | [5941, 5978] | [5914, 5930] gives -0.08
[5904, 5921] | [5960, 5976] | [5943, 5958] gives 0.01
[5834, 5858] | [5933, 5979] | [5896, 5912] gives 0.11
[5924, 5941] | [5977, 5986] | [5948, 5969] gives -0.02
